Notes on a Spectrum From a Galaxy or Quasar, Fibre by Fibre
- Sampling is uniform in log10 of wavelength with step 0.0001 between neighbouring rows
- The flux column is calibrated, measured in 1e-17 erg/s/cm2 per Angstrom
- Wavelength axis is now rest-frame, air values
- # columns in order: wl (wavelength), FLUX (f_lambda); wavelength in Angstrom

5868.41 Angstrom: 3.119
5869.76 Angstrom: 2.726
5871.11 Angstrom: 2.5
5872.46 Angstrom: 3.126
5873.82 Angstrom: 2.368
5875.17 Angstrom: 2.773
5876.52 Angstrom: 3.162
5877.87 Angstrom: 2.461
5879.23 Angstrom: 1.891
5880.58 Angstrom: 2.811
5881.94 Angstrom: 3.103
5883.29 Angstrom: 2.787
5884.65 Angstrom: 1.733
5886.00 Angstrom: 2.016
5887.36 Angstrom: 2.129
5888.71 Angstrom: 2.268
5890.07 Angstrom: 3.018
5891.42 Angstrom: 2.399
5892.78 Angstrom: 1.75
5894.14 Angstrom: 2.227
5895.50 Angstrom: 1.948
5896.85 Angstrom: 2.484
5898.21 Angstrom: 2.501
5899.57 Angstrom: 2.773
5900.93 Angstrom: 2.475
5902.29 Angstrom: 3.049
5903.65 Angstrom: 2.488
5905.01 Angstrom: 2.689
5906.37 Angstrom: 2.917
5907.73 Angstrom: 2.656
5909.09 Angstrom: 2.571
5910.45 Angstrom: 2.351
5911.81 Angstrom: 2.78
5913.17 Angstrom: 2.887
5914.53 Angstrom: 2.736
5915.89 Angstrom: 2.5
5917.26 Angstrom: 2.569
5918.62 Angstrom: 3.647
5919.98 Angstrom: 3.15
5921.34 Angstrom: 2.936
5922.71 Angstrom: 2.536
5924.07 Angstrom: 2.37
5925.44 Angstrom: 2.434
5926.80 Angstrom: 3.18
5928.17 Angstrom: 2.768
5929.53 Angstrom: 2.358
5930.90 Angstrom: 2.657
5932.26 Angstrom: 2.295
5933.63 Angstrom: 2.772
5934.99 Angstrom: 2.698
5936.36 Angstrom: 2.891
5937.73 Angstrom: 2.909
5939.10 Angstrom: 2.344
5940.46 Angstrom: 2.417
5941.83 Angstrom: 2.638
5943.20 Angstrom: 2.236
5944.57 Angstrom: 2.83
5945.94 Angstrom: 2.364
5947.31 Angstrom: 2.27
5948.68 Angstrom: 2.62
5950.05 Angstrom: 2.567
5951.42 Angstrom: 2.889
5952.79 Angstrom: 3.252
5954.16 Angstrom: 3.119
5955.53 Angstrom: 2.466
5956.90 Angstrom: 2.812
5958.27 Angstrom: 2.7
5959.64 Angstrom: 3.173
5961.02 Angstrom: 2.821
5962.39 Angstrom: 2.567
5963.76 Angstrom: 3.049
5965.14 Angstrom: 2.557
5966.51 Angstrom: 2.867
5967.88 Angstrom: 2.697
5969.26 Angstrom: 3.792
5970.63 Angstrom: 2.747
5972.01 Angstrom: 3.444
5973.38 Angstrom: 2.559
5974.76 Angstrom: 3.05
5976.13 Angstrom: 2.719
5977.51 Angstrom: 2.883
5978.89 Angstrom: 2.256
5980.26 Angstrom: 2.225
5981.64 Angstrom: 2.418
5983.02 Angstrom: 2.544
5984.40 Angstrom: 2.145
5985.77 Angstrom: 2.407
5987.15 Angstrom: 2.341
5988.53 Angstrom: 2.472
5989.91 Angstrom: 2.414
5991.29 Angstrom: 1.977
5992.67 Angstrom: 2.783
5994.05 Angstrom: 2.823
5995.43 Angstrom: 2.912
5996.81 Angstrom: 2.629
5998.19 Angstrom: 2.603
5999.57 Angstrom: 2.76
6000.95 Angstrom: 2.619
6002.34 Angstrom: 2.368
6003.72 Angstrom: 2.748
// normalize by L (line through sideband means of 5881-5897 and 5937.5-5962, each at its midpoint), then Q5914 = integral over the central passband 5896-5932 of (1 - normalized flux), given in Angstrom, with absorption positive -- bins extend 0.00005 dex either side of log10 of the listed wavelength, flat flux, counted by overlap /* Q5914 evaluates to -3.3 Angstrom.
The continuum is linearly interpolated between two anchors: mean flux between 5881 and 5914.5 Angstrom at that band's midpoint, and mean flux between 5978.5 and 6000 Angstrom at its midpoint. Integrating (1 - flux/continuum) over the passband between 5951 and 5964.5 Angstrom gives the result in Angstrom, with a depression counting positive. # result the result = -2.1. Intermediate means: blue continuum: 2.51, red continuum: 2.48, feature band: 2.88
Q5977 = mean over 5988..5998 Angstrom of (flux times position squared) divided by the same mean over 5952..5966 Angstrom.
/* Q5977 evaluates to 0.91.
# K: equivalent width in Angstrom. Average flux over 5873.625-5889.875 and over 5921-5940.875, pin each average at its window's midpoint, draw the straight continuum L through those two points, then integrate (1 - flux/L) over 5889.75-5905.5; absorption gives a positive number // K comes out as 0.4 Angstrom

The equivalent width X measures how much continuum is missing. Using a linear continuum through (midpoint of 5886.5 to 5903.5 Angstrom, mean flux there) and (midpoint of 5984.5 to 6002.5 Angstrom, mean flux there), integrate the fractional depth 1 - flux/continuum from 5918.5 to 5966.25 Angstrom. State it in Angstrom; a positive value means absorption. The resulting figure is -4.6 Angstrom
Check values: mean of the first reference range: 2.42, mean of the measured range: 2.71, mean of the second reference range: 2.54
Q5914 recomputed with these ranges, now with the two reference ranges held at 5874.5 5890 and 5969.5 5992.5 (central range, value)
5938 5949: 0.3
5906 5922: -1.9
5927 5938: -0.7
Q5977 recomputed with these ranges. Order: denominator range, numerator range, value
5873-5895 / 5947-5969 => 1.18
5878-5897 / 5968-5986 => 1.20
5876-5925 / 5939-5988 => 1.07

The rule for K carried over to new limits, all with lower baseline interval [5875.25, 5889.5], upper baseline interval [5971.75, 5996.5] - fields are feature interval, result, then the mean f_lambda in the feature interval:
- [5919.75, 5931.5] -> -0.9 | 2.69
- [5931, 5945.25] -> -0.5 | 2.61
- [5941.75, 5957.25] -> -0.9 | 2.67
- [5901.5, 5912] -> -0.9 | 2.68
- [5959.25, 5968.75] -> -1.1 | 2.82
